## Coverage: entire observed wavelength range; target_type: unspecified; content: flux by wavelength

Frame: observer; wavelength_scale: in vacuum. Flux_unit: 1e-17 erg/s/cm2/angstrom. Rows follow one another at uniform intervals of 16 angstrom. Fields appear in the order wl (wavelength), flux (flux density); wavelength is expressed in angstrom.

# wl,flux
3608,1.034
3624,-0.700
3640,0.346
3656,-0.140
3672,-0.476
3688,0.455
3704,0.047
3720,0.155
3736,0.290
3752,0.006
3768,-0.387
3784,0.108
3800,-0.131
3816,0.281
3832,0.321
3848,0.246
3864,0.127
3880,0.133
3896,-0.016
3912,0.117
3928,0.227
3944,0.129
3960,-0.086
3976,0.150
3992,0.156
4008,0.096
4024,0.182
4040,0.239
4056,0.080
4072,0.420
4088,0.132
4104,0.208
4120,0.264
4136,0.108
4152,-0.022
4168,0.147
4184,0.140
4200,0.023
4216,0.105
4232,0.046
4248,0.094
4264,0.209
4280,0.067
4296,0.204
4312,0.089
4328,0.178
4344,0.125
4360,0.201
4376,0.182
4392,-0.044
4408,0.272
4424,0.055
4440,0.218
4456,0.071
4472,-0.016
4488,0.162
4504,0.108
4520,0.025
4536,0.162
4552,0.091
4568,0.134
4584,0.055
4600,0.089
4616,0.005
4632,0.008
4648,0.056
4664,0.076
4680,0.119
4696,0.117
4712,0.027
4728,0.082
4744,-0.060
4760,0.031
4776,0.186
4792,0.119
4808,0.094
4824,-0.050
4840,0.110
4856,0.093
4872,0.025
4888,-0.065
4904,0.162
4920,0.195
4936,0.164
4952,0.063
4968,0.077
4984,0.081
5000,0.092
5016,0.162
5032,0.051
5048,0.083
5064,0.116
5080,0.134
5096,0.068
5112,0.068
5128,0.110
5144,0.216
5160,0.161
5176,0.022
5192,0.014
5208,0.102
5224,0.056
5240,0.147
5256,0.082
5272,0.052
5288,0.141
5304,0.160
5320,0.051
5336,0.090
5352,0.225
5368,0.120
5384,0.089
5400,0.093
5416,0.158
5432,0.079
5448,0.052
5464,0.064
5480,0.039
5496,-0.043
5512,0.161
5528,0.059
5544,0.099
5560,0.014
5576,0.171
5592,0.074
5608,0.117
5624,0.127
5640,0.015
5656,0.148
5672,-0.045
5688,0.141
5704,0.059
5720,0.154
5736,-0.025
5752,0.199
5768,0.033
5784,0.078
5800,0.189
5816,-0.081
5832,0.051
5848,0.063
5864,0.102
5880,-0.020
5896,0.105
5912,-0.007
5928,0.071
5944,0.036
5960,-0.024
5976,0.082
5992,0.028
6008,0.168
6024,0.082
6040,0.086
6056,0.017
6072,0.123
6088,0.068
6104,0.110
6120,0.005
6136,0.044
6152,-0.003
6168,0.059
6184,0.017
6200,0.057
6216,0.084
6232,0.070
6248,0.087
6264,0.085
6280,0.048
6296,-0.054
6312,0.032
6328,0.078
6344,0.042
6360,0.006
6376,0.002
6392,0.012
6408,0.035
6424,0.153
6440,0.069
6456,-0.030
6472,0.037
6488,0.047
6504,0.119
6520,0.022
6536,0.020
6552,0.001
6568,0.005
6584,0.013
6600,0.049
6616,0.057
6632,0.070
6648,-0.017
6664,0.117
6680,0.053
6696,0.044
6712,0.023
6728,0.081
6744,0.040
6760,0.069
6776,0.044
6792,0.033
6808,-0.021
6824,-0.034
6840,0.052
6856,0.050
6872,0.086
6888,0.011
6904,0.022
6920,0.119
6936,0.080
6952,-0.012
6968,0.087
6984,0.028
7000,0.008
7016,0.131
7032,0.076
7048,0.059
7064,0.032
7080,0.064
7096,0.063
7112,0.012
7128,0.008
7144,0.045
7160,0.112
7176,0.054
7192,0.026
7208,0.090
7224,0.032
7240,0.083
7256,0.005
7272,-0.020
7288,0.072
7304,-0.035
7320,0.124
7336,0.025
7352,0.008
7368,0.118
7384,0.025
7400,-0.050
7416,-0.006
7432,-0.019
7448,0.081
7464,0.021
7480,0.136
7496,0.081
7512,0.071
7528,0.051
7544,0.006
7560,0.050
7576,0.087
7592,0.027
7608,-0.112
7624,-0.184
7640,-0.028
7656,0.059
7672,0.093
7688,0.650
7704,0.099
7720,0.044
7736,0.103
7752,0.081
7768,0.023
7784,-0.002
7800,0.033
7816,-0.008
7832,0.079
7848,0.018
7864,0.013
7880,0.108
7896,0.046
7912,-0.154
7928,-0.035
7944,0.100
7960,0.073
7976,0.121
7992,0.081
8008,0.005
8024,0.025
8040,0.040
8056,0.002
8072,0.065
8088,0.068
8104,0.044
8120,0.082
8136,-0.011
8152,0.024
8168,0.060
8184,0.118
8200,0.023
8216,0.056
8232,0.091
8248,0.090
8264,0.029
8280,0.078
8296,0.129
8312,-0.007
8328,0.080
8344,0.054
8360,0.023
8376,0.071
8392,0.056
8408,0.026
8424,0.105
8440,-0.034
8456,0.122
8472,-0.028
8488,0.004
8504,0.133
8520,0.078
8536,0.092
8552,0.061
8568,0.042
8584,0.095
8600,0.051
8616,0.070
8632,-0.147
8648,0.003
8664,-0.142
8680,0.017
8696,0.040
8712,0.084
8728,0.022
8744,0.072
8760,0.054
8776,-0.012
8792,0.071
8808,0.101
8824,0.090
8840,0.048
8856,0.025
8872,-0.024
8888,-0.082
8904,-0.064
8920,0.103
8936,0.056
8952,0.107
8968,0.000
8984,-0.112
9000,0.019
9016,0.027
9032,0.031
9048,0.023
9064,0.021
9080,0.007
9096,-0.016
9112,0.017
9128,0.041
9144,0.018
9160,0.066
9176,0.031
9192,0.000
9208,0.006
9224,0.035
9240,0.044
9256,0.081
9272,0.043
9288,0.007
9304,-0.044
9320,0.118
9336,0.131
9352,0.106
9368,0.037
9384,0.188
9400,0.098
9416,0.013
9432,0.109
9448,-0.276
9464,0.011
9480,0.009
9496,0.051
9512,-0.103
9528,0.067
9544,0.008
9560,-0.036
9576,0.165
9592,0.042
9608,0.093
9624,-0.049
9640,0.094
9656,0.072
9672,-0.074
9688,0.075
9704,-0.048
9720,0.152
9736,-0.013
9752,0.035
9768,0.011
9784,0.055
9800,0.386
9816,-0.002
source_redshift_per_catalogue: 1.061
